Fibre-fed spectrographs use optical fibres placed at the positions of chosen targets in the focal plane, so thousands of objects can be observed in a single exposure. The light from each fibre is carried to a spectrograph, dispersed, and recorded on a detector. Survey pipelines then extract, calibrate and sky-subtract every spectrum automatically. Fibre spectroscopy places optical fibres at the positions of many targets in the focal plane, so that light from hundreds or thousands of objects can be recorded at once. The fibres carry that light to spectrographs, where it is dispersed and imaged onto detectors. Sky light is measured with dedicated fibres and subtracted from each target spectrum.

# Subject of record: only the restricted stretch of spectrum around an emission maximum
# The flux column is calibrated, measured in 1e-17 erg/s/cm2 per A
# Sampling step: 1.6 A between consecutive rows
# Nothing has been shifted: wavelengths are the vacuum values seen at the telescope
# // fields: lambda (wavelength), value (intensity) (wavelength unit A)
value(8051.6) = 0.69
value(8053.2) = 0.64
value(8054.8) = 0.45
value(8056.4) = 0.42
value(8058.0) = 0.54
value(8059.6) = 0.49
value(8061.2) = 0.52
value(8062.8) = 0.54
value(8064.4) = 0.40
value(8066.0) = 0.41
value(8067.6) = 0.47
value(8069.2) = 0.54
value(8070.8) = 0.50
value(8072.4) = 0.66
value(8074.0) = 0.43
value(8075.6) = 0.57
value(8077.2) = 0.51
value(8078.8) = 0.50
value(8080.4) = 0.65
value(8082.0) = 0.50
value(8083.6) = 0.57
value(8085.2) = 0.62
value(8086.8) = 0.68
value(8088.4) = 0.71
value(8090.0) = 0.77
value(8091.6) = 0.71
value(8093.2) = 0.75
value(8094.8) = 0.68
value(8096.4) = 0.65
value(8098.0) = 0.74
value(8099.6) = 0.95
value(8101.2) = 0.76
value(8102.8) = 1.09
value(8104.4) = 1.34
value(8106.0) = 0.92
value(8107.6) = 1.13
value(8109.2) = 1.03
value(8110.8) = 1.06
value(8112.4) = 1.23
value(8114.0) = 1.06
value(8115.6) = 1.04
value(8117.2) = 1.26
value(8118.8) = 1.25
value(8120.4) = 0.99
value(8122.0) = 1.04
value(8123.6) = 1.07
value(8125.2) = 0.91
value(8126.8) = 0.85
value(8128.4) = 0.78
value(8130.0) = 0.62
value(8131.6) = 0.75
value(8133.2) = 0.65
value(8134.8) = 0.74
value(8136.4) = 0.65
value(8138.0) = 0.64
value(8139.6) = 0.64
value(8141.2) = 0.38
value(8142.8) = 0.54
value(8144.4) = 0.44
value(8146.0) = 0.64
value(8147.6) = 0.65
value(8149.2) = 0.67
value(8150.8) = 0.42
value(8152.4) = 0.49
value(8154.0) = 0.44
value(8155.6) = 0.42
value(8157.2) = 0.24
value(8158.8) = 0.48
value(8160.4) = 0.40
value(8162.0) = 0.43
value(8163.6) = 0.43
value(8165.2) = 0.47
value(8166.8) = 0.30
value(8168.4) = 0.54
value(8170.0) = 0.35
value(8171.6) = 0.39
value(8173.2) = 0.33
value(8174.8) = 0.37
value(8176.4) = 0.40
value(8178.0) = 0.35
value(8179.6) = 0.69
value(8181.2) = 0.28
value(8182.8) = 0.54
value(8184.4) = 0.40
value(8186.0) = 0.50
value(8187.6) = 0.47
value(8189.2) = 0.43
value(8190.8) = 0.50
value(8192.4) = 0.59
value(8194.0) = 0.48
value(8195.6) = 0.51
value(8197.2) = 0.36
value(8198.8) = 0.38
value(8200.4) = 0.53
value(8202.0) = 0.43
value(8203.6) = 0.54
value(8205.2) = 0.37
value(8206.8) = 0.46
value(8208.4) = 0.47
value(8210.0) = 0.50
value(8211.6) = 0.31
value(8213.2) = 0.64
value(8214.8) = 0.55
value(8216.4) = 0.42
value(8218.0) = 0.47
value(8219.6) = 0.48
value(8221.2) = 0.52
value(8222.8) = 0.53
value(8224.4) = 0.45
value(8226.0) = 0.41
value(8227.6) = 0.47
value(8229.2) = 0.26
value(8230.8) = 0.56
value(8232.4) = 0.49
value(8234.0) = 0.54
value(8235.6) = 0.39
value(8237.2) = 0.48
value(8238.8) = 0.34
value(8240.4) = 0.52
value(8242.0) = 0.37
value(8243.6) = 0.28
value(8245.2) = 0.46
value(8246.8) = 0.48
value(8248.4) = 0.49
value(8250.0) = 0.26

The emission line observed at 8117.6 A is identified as [O III]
